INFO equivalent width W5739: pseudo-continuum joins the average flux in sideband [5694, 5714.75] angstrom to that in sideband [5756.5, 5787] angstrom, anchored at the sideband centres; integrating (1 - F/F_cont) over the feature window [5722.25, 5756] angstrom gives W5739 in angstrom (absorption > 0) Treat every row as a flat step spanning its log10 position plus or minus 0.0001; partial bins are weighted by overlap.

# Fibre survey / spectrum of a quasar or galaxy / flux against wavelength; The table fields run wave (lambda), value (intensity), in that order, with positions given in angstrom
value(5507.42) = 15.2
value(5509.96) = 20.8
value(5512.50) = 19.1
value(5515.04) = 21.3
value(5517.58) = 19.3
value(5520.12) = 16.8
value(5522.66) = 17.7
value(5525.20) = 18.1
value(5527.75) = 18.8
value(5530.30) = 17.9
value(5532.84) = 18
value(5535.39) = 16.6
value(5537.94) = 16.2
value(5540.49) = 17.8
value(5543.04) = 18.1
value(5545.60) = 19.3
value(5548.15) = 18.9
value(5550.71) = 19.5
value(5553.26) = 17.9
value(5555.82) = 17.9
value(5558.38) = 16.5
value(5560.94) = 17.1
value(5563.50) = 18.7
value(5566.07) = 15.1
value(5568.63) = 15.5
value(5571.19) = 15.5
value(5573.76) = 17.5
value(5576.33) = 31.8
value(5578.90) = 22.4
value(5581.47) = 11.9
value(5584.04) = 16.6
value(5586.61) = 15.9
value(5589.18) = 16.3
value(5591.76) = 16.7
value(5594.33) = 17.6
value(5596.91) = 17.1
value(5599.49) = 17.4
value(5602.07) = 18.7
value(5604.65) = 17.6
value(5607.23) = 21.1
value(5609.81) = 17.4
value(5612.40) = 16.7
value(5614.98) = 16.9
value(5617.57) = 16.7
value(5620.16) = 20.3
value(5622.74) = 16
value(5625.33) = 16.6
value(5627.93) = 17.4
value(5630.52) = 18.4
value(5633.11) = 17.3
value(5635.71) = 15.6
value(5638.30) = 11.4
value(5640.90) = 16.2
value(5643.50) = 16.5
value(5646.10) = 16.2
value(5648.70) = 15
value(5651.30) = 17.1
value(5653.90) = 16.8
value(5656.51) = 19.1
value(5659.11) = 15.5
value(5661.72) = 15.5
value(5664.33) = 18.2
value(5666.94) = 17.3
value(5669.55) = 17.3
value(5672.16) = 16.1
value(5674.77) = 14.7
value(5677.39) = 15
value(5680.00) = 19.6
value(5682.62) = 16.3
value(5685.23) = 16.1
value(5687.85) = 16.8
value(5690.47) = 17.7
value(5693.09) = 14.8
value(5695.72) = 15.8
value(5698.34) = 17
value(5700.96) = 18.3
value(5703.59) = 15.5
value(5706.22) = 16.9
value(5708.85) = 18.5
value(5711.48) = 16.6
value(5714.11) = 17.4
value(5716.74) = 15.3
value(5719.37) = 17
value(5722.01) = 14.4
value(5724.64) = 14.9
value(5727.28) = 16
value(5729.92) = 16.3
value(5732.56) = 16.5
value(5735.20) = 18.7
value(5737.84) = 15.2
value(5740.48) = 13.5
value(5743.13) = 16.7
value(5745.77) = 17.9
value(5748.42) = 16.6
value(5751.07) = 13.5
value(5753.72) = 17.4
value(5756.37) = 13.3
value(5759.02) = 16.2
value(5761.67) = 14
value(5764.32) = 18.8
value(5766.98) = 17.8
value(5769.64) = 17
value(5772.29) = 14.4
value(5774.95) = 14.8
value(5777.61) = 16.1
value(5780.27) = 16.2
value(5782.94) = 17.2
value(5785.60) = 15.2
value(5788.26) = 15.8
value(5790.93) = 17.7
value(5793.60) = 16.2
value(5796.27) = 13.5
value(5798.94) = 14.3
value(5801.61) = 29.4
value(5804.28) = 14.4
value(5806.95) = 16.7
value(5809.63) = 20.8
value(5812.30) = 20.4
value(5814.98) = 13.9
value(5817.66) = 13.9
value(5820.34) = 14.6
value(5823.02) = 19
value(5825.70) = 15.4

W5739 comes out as 1.0 angstrom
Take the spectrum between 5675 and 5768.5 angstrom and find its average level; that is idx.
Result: 16.3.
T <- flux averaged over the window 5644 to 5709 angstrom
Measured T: 16.6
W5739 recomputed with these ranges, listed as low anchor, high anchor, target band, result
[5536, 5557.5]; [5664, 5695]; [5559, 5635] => -0.7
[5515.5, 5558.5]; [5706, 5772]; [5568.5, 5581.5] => -1.8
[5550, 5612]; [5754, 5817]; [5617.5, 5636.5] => 0.3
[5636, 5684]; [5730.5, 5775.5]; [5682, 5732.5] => -0.7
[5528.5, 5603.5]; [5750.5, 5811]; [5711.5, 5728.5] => 1.1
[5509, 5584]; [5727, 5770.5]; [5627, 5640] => 1.1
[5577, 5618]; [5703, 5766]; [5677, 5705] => -0.2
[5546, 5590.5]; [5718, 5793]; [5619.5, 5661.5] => 1.8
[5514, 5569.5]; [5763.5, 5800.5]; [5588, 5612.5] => -0.4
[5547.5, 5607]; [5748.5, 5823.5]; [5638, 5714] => 2.9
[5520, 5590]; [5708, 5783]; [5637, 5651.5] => 1.5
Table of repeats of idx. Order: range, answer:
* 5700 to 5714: 17.1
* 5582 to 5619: 17.2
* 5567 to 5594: 18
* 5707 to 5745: 16.2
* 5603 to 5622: 18.1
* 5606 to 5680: 16.8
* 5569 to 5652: 17.3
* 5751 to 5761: 15.2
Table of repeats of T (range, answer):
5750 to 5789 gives 15.9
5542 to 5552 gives 19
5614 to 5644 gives 16.6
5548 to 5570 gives 17.4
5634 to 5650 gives 15.2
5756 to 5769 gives 16.3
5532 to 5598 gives 17.8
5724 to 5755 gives 16.1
